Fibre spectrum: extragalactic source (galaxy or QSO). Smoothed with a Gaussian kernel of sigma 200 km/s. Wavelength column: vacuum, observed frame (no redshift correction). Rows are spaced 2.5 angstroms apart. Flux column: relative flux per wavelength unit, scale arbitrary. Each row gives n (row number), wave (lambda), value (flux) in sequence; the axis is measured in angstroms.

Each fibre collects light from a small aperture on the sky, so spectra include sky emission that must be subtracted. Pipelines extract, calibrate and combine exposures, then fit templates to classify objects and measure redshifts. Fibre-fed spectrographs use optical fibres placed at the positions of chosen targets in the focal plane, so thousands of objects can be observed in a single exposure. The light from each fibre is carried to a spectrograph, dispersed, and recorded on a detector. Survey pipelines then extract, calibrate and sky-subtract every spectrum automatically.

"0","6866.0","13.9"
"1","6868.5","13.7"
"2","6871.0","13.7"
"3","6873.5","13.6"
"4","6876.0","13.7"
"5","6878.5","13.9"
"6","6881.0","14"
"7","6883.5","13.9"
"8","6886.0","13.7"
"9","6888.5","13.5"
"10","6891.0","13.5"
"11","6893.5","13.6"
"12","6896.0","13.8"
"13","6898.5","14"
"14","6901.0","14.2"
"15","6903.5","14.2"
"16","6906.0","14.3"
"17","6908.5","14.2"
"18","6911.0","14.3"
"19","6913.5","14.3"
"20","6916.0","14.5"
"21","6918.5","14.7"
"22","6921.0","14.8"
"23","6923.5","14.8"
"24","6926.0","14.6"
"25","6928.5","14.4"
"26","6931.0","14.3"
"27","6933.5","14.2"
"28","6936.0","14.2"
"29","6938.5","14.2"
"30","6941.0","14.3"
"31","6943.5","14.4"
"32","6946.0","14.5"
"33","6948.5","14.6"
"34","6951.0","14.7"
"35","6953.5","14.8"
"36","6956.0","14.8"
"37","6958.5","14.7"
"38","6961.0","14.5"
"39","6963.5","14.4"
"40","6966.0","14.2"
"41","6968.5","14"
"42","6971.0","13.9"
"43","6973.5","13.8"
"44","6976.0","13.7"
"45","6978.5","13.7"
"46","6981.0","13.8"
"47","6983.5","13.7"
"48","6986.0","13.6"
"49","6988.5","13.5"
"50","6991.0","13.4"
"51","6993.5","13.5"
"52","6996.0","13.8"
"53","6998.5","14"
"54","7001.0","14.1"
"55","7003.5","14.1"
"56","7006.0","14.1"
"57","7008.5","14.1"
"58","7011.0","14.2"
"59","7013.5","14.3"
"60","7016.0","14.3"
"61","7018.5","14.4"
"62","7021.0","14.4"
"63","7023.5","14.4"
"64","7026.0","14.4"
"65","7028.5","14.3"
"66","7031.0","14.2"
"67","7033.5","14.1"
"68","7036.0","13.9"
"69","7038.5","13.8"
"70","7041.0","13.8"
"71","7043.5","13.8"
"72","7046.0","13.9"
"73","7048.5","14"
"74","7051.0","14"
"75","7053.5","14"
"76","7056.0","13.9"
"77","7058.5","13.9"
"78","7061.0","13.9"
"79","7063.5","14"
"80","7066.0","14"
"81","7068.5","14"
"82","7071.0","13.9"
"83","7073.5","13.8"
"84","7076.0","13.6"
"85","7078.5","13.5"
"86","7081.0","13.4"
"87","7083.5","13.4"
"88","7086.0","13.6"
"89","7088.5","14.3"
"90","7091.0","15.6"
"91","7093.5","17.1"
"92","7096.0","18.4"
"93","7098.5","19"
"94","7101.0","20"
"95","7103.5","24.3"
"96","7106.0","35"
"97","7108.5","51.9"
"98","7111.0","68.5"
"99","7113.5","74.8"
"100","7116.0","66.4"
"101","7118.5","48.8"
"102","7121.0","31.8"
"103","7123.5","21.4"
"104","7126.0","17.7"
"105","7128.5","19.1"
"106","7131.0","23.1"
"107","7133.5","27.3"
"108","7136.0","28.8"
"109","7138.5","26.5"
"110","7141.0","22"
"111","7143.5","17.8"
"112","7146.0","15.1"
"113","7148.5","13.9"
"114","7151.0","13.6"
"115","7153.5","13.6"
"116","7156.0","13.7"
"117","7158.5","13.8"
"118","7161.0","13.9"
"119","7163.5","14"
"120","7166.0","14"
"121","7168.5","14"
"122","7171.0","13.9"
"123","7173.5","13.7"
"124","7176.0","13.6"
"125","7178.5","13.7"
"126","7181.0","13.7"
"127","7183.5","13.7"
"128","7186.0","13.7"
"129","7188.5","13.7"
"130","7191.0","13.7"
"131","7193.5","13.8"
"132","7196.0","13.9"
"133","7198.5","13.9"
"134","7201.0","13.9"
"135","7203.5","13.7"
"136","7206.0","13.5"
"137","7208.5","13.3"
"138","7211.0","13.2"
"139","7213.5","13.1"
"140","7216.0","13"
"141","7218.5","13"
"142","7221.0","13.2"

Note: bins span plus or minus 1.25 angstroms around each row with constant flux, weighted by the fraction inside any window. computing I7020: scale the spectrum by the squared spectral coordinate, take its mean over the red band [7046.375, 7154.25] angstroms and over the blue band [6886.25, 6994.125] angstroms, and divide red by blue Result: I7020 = 1.70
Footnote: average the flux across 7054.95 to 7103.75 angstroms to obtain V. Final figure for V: 15.2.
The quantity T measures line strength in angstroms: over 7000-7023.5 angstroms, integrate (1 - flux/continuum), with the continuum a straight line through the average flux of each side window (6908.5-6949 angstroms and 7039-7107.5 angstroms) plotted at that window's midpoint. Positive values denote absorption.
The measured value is 1.6 angstroms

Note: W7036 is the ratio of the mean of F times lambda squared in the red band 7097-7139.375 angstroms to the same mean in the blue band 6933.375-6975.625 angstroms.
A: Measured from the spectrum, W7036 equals 2.59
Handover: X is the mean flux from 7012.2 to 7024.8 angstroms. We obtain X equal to 14.4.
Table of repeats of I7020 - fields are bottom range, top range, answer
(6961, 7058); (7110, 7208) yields 1.59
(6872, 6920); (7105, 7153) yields 2.48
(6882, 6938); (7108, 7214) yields 1.62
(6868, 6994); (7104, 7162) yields 2.21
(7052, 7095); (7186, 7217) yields 0.99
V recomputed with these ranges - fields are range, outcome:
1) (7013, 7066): 14.1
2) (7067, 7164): 23.9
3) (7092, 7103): 18.9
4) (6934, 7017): 14.1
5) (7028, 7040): 14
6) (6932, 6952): 14.4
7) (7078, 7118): 30.6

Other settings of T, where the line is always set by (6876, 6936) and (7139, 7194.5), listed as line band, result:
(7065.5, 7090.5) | 1.1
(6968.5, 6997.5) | 1.2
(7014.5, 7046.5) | 0.5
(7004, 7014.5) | 0.1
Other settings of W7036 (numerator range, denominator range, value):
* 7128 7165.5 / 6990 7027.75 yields 1.35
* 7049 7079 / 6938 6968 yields 0.99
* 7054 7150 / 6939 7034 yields 1.76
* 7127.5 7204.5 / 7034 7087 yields 1.19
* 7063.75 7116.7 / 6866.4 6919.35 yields 1.94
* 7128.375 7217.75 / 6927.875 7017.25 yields 1.17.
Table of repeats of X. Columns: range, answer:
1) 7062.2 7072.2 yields 14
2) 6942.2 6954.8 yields 14.6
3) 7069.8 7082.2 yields 13.6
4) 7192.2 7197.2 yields 13.8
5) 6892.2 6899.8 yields 13.8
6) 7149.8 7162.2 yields 13.7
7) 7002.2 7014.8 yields 14.2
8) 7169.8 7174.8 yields 13.8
